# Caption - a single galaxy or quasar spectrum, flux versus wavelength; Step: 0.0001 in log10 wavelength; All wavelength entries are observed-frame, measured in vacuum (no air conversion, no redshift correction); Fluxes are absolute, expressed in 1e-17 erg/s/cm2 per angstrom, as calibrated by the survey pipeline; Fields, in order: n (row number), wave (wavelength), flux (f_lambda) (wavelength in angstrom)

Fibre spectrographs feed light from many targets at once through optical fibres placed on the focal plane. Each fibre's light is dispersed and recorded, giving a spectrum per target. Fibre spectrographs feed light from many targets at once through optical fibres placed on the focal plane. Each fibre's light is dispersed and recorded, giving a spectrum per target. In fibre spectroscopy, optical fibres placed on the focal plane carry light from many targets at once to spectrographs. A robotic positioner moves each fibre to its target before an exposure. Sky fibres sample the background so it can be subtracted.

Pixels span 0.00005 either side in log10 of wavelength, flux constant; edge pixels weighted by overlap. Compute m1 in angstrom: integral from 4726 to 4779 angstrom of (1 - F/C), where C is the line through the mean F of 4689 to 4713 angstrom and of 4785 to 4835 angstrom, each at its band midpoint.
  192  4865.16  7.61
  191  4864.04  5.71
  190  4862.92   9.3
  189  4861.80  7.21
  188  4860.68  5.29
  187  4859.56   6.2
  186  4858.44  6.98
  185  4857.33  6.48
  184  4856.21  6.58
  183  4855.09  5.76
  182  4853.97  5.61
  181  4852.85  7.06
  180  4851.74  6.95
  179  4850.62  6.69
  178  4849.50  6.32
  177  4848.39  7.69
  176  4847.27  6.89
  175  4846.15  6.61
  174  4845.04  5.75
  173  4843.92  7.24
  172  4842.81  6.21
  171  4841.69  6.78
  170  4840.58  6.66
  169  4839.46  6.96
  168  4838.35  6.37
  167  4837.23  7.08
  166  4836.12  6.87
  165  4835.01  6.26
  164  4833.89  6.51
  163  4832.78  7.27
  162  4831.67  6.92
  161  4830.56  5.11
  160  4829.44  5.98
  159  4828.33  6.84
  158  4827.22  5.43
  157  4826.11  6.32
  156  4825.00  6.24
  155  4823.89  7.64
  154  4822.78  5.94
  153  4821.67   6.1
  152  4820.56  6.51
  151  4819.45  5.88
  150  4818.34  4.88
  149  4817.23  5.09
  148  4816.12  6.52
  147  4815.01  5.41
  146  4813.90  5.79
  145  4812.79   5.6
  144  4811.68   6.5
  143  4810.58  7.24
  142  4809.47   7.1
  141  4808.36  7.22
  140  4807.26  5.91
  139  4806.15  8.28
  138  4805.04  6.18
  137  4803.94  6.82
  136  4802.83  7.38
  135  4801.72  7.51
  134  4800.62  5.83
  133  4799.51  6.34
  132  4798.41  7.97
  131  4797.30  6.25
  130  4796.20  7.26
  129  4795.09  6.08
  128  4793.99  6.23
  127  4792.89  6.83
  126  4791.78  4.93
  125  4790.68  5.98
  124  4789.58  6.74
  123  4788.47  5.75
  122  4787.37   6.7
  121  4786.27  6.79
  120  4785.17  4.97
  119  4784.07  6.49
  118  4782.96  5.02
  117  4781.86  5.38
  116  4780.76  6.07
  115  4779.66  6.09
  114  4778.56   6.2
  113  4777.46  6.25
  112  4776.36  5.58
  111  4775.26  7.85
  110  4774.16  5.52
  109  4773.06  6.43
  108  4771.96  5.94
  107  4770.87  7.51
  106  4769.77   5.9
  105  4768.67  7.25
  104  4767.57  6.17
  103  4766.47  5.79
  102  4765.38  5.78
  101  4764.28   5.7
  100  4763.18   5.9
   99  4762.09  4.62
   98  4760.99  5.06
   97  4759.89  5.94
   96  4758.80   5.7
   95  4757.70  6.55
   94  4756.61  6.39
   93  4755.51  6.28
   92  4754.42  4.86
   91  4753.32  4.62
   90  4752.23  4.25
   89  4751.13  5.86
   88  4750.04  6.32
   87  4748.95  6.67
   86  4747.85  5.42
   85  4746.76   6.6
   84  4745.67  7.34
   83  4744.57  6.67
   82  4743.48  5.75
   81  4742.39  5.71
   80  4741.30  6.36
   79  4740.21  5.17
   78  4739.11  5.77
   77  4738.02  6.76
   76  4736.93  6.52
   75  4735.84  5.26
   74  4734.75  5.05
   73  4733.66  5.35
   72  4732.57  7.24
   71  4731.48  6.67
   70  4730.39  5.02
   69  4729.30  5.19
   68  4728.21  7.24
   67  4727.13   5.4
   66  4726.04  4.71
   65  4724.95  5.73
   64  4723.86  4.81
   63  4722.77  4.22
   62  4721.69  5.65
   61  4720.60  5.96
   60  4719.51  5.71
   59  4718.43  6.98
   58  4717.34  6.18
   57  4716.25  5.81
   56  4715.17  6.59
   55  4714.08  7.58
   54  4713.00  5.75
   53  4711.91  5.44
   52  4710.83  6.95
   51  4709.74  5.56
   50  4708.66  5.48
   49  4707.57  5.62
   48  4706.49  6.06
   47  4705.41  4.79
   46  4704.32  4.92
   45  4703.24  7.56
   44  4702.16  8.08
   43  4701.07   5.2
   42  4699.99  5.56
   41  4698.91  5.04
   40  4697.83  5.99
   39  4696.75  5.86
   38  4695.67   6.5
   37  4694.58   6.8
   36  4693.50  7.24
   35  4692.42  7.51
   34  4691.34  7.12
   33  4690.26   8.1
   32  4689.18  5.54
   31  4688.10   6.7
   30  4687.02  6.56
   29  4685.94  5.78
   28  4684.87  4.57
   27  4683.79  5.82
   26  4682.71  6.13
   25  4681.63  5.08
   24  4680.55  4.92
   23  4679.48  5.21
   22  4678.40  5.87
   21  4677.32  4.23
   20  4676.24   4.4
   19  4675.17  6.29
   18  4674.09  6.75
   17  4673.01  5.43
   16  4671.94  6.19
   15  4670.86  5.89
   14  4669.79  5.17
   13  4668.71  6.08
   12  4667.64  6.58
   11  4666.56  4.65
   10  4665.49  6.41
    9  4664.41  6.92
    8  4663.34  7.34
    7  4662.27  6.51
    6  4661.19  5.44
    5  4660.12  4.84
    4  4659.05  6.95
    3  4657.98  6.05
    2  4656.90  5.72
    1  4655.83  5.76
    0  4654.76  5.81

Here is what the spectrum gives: 2.7 angstrom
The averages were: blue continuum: 6.22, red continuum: 6.38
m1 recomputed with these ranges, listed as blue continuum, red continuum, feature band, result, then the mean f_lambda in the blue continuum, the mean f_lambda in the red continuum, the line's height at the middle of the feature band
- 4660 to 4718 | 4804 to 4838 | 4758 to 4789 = 1.10 angstrom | 6.02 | 6.36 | 6.24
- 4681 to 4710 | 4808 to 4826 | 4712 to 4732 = 1.00 angstrom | 6.12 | 6.22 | 6.14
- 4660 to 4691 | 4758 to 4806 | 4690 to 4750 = -0.57 angstrom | 5.86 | 6.22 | 6.01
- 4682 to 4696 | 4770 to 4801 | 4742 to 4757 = 1.01 angstrom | 6.47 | 6.25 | 6.33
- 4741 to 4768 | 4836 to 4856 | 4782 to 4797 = 0.08 angstrom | 5.85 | 6.63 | 6.15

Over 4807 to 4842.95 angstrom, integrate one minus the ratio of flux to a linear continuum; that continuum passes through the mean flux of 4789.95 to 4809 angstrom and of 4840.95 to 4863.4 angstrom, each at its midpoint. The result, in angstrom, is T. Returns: 1.7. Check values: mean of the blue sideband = 6.65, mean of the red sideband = 6.67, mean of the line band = 6.34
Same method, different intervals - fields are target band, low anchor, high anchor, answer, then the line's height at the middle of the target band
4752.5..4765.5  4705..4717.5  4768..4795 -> 1.1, 6.12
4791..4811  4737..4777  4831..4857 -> -1.3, 6.33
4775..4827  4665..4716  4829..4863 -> 0.8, 6.42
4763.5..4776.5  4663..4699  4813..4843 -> -0.3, 6.18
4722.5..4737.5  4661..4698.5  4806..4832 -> 1.2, 6.11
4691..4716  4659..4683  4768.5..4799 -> -1.3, 5.91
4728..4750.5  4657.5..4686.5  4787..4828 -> 0.0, 6.07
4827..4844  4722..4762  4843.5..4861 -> -0.3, 6.4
